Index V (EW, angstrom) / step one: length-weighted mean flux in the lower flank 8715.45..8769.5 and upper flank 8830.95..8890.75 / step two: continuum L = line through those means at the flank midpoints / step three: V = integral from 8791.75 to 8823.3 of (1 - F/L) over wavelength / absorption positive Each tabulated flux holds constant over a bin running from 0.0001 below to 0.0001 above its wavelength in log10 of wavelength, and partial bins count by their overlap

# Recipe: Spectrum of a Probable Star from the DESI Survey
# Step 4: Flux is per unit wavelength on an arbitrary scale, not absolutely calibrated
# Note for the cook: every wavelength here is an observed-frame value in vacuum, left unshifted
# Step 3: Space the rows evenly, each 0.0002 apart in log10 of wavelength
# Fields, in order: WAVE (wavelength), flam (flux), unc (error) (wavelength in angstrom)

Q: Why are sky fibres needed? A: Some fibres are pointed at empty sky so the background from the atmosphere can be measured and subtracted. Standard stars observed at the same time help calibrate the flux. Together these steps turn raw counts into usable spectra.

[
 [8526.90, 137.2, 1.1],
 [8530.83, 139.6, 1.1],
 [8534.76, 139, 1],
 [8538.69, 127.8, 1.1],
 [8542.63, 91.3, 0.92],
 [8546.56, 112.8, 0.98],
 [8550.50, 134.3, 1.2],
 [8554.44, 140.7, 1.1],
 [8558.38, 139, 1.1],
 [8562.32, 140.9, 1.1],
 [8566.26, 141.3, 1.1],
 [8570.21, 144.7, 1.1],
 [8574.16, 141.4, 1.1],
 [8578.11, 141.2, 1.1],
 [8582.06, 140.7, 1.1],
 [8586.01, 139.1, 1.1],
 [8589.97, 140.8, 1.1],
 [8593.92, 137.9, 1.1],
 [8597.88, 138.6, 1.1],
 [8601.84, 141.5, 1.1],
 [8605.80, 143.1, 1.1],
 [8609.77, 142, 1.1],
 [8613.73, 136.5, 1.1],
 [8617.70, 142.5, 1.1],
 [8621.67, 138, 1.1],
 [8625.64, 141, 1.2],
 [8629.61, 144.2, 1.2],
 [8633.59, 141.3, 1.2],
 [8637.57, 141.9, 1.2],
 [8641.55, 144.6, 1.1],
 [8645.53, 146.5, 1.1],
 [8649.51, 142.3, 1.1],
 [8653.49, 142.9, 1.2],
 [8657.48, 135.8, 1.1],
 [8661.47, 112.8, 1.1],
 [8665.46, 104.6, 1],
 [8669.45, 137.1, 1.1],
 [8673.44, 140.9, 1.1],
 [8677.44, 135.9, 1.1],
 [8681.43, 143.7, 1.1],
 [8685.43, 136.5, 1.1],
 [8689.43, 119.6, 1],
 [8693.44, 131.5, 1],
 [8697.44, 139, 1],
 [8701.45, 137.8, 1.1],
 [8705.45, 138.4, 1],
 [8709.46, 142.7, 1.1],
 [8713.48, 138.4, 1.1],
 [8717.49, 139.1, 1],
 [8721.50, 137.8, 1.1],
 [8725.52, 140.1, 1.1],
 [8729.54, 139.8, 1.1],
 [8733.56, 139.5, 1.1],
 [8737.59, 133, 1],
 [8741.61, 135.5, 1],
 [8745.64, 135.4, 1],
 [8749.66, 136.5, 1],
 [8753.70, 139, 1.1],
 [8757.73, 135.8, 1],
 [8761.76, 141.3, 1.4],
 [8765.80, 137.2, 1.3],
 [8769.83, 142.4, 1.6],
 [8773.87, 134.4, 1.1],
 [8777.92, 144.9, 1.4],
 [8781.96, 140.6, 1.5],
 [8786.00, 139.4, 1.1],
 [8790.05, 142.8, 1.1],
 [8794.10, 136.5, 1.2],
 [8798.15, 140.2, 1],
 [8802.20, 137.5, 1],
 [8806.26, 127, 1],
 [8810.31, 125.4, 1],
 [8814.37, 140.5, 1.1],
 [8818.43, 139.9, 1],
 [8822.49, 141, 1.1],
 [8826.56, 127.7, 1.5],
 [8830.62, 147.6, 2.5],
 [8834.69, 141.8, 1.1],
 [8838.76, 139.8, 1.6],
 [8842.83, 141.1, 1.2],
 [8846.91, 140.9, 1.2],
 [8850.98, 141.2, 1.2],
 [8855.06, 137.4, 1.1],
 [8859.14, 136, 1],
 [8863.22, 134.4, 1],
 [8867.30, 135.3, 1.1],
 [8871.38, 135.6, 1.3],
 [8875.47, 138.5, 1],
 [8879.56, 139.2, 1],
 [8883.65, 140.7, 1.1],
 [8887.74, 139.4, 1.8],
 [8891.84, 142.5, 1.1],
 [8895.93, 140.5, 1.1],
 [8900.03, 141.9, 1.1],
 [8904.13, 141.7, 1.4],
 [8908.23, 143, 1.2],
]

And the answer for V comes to 0.59 angstrom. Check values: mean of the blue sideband 138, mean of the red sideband 139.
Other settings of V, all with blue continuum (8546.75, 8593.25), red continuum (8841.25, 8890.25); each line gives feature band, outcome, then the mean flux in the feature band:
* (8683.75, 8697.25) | 0.8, 130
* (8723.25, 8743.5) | 0.2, 138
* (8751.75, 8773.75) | 0.0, 139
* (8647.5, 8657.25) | -0.2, 141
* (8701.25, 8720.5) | -0.1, 139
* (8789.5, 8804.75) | 0.0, 138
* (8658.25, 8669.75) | 1.8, 117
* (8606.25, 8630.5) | -0.3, 141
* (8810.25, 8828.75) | 0.3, 136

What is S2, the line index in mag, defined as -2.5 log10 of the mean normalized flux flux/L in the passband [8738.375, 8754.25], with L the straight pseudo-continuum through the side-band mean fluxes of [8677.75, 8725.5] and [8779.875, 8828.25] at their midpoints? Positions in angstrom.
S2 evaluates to 0.01 mag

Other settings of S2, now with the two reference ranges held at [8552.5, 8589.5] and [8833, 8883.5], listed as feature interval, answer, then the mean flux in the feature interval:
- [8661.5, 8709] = 0.06 mag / 133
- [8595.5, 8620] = 0.00 mag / 141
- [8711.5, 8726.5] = 0.01 mag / 139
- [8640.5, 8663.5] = 0.02 mag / 137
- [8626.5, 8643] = -0.02 mag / 143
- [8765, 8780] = -0.01 mag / 140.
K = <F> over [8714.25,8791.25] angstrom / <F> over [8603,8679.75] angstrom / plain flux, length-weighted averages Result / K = 1.01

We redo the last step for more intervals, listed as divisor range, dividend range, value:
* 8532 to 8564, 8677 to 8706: 1.05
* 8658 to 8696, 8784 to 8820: 1.05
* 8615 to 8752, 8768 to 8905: 1.01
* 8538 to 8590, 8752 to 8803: 1.04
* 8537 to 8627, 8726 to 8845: 1.01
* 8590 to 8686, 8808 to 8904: 1.00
